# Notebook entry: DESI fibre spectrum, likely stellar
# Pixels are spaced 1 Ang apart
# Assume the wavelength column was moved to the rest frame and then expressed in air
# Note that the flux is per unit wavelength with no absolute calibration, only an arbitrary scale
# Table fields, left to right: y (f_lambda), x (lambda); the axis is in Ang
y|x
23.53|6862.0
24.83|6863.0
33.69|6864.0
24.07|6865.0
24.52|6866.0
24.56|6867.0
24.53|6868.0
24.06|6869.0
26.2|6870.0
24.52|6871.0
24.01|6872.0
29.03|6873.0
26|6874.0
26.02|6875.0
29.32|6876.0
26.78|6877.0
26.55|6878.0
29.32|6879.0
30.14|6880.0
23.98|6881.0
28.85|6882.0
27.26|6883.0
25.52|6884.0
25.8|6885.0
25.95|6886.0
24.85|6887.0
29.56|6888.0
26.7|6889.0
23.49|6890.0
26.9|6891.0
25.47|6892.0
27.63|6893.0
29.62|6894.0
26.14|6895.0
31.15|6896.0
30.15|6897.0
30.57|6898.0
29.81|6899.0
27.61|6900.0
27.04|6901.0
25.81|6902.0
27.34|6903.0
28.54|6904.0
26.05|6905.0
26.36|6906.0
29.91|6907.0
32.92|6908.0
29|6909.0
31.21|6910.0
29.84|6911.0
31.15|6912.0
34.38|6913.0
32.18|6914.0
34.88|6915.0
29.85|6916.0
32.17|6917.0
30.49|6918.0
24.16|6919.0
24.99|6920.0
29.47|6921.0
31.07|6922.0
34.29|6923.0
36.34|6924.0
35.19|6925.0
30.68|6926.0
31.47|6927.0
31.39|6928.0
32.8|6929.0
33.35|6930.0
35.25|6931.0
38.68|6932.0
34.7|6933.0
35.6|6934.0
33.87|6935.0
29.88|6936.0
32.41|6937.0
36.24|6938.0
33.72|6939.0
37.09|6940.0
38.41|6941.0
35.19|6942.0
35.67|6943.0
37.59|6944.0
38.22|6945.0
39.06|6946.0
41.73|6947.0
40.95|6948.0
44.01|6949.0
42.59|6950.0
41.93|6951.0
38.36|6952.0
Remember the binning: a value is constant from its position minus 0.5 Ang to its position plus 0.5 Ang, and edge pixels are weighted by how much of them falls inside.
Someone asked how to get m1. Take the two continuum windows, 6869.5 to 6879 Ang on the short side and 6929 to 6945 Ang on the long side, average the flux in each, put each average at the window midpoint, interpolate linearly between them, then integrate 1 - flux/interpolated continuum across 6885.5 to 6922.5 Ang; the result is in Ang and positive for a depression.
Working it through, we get 2.3 Ang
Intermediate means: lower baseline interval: 26.6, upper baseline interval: 35.2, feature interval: 28.8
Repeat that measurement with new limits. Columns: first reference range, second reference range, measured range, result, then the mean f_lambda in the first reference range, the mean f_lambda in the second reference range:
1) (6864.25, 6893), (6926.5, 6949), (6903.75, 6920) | 0.81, 26.3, 35.8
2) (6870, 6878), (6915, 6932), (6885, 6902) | 0.61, 26.5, 31.7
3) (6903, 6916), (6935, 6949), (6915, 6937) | 0.92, 30.4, 36.8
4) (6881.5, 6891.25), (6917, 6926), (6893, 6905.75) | -0.09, 26.5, 30.8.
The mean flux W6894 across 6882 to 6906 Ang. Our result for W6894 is 27.4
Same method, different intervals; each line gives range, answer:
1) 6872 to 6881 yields 27.5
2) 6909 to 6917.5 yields 31.8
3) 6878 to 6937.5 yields 29.8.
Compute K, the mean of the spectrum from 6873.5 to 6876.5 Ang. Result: 27.1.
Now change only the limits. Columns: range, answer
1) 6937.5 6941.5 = 36.4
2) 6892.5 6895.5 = 27.8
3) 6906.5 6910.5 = 30.8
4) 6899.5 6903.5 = 26.9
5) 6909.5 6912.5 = 30.7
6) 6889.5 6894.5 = 26.6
